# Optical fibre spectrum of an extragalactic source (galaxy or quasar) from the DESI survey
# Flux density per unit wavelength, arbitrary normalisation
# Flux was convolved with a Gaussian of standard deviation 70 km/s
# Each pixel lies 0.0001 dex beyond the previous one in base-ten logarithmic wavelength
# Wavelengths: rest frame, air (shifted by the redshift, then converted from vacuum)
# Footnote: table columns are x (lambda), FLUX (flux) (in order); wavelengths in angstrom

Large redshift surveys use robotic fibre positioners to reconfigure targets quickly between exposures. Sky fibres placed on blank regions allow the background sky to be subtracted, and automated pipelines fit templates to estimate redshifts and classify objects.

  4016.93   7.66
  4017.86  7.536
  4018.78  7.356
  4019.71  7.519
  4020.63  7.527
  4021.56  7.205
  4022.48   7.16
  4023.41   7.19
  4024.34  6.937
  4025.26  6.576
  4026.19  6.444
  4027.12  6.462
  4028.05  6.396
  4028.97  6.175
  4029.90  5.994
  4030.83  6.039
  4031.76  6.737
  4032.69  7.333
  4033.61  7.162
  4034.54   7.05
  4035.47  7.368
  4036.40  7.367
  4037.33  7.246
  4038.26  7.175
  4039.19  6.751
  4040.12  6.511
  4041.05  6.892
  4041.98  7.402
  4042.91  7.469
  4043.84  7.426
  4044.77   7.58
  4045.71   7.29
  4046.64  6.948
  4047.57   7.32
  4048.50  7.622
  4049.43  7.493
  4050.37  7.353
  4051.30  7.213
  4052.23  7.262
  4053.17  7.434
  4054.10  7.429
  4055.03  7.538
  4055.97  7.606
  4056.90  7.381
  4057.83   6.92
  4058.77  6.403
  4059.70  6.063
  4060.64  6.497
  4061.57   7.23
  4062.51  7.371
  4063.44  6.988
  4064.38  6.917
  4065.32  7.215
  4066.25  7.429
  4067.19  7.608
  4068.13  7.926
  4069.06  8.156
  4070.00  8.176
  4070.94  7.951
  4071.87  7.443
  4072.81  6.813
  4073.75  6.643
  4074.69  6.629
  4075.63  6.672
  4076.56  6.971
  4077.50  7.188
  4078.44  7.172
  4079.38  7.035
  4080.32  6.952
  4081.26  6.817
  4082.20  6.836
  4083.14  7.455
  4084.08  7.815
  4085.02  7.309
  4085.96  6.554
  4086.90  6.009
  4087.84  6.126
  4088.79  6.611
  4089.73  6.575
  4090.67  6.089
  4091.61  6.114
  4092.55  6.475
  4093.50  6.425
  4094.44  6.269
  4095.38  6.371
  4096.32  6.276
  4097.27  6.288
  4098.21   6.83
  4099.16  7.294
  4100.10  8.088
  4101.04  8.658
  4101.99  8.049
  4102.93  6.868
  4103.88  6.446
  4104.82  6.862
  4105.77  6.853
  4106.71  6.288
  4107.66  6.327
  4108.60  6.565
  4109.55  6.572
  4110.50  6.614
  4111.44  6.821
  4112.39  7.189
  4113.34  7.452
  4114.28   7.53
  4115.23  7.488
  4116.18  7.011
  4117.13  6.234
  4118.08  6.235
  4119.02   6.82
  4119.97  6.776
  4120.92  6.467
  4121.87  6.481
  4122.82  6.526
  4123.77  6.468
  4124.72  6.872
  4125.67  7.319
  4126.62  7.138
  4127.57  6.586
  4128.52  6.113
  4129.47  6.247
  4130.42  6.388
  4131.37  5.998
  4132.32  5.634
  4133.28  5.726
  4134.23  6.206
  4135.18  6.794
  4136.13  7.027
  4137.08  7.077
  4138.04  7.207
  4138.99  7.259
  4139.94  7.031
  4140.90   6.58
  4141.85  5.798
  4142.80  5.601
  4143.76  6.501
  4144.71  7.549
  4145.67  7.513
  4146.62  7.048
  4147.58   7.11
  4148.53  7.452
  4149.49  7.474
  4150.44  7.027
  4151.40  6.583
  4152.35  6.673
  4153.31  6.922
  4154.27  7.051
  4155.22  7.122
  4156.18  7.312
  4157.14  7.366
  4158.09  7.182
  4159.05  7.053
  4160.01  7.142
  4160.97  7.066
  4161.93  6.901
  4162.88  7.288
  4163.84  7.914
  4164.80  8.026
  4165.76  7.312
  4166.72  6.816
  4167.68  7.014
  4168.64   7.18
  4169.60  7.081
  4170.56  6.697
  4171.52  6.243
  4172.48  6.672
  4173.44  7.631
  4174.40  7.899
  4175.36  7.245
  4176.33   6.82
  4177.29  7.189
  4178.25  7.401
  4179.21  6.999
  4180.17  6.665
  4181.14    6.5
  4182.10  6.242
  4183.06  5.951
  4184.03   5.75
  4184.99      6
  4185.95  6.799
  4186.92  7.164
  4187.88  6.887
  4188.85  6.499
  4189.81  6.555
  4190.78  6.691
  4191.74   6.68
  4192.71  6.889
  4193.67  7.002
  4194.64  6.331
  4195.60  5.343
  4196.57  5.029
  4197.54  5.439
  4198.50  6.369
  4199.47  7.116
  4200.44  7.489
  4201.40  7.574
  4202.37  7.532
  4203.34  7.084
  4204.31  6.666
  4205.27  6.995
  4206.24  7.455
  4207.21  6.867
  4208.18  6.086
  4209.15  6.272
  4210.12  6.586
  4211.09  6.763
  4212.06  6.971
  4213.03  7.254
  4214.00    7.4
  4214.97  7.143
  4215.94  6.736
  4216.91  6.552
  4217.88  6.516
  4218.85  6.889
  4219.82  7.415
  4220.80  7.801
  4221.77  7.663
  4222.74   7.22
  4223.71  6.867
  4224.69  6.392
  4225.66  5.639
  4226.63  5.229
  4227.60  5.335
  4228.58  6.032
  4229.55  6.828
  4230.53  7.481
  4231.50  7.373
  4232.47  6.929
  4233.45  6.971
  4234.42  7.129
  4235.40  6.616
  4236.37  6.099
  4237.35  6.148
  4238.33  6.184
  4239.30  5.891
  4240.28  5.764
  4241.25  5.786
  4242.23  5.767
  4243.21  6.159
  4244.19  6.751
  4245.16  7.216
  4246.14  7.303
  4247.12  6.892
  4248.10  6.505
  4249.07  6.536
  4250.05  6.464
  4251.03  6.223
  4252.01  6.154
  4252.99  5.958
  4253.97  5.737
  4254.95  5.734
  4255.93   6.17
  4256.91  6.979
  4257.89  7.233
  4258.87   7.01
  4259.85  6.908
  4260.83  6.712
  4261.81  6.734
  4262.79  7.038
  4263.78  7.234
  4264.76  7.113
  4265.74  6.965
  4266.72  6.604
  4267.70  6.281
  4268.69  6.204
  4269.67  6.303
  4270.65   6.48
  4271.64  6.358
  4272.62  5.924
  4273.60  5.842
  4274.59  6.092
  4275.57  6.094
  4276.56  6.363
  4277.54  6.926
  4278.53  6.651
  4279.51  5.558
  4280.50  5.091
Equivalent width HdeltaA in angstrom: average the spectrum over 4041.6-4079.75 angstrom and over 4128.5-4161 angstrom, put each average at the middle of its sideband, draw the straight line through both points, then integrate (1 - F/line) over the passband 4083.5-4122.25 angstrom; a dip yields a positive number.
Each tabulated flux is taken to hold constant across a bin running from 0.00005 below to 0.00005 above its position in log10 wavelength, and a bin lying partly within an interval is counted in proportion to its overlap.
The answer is 1.31 angstrom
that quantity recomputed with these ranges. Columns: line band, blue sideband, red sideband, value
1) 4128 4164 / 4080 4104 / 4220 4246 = -0.6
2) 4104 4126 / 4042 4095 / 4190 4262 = 0.6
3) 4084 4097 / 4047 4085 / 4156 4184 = 1.3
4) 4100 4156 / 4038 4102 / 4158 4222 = 1.3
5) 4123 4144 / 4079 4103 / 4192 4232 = 0.9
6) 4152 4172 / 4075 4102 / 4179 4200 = -1.8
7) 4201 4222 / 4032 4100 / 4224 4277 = -1.4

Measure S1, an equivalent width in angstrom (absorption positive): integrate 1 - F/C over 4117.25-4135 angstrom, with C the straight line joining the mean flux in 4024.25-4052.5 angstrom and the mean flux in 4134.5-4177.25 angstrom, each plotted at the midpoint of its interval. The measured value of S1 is 1.5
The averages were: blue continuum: 7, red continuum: 7.05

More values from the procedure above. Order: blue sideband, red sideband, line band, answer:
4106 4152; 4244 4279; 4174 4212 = -0.3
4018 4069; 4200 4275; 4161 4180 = -1.0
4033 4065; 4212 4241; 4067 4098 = 0.8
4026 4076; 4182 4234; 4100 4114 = -0.1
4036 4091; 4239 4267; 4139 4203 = -0.7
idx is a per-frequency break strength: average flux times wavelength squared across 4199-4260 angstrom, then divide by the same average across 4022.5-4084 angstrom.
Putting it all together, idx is 1.0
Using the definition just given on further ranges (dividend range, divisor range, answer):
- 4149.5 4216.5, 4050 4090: 1.02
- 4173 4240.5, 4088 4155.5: 1.03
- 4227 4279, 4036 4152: 1.01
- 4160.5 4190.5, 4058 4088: 1.03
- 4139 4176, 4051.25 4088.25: 1.03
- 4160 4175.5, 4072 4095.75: 1.11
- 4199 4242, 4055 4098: 1.04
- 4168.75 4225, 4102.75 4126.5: 1.04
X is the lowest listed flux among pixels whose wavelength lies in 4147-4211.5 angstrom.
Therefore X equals 5.029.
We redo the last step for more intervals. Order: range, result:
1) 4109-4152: 5.601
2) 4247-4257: 5.734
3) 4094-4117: 6.269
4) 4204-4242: 5.229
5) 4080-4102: 6.009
